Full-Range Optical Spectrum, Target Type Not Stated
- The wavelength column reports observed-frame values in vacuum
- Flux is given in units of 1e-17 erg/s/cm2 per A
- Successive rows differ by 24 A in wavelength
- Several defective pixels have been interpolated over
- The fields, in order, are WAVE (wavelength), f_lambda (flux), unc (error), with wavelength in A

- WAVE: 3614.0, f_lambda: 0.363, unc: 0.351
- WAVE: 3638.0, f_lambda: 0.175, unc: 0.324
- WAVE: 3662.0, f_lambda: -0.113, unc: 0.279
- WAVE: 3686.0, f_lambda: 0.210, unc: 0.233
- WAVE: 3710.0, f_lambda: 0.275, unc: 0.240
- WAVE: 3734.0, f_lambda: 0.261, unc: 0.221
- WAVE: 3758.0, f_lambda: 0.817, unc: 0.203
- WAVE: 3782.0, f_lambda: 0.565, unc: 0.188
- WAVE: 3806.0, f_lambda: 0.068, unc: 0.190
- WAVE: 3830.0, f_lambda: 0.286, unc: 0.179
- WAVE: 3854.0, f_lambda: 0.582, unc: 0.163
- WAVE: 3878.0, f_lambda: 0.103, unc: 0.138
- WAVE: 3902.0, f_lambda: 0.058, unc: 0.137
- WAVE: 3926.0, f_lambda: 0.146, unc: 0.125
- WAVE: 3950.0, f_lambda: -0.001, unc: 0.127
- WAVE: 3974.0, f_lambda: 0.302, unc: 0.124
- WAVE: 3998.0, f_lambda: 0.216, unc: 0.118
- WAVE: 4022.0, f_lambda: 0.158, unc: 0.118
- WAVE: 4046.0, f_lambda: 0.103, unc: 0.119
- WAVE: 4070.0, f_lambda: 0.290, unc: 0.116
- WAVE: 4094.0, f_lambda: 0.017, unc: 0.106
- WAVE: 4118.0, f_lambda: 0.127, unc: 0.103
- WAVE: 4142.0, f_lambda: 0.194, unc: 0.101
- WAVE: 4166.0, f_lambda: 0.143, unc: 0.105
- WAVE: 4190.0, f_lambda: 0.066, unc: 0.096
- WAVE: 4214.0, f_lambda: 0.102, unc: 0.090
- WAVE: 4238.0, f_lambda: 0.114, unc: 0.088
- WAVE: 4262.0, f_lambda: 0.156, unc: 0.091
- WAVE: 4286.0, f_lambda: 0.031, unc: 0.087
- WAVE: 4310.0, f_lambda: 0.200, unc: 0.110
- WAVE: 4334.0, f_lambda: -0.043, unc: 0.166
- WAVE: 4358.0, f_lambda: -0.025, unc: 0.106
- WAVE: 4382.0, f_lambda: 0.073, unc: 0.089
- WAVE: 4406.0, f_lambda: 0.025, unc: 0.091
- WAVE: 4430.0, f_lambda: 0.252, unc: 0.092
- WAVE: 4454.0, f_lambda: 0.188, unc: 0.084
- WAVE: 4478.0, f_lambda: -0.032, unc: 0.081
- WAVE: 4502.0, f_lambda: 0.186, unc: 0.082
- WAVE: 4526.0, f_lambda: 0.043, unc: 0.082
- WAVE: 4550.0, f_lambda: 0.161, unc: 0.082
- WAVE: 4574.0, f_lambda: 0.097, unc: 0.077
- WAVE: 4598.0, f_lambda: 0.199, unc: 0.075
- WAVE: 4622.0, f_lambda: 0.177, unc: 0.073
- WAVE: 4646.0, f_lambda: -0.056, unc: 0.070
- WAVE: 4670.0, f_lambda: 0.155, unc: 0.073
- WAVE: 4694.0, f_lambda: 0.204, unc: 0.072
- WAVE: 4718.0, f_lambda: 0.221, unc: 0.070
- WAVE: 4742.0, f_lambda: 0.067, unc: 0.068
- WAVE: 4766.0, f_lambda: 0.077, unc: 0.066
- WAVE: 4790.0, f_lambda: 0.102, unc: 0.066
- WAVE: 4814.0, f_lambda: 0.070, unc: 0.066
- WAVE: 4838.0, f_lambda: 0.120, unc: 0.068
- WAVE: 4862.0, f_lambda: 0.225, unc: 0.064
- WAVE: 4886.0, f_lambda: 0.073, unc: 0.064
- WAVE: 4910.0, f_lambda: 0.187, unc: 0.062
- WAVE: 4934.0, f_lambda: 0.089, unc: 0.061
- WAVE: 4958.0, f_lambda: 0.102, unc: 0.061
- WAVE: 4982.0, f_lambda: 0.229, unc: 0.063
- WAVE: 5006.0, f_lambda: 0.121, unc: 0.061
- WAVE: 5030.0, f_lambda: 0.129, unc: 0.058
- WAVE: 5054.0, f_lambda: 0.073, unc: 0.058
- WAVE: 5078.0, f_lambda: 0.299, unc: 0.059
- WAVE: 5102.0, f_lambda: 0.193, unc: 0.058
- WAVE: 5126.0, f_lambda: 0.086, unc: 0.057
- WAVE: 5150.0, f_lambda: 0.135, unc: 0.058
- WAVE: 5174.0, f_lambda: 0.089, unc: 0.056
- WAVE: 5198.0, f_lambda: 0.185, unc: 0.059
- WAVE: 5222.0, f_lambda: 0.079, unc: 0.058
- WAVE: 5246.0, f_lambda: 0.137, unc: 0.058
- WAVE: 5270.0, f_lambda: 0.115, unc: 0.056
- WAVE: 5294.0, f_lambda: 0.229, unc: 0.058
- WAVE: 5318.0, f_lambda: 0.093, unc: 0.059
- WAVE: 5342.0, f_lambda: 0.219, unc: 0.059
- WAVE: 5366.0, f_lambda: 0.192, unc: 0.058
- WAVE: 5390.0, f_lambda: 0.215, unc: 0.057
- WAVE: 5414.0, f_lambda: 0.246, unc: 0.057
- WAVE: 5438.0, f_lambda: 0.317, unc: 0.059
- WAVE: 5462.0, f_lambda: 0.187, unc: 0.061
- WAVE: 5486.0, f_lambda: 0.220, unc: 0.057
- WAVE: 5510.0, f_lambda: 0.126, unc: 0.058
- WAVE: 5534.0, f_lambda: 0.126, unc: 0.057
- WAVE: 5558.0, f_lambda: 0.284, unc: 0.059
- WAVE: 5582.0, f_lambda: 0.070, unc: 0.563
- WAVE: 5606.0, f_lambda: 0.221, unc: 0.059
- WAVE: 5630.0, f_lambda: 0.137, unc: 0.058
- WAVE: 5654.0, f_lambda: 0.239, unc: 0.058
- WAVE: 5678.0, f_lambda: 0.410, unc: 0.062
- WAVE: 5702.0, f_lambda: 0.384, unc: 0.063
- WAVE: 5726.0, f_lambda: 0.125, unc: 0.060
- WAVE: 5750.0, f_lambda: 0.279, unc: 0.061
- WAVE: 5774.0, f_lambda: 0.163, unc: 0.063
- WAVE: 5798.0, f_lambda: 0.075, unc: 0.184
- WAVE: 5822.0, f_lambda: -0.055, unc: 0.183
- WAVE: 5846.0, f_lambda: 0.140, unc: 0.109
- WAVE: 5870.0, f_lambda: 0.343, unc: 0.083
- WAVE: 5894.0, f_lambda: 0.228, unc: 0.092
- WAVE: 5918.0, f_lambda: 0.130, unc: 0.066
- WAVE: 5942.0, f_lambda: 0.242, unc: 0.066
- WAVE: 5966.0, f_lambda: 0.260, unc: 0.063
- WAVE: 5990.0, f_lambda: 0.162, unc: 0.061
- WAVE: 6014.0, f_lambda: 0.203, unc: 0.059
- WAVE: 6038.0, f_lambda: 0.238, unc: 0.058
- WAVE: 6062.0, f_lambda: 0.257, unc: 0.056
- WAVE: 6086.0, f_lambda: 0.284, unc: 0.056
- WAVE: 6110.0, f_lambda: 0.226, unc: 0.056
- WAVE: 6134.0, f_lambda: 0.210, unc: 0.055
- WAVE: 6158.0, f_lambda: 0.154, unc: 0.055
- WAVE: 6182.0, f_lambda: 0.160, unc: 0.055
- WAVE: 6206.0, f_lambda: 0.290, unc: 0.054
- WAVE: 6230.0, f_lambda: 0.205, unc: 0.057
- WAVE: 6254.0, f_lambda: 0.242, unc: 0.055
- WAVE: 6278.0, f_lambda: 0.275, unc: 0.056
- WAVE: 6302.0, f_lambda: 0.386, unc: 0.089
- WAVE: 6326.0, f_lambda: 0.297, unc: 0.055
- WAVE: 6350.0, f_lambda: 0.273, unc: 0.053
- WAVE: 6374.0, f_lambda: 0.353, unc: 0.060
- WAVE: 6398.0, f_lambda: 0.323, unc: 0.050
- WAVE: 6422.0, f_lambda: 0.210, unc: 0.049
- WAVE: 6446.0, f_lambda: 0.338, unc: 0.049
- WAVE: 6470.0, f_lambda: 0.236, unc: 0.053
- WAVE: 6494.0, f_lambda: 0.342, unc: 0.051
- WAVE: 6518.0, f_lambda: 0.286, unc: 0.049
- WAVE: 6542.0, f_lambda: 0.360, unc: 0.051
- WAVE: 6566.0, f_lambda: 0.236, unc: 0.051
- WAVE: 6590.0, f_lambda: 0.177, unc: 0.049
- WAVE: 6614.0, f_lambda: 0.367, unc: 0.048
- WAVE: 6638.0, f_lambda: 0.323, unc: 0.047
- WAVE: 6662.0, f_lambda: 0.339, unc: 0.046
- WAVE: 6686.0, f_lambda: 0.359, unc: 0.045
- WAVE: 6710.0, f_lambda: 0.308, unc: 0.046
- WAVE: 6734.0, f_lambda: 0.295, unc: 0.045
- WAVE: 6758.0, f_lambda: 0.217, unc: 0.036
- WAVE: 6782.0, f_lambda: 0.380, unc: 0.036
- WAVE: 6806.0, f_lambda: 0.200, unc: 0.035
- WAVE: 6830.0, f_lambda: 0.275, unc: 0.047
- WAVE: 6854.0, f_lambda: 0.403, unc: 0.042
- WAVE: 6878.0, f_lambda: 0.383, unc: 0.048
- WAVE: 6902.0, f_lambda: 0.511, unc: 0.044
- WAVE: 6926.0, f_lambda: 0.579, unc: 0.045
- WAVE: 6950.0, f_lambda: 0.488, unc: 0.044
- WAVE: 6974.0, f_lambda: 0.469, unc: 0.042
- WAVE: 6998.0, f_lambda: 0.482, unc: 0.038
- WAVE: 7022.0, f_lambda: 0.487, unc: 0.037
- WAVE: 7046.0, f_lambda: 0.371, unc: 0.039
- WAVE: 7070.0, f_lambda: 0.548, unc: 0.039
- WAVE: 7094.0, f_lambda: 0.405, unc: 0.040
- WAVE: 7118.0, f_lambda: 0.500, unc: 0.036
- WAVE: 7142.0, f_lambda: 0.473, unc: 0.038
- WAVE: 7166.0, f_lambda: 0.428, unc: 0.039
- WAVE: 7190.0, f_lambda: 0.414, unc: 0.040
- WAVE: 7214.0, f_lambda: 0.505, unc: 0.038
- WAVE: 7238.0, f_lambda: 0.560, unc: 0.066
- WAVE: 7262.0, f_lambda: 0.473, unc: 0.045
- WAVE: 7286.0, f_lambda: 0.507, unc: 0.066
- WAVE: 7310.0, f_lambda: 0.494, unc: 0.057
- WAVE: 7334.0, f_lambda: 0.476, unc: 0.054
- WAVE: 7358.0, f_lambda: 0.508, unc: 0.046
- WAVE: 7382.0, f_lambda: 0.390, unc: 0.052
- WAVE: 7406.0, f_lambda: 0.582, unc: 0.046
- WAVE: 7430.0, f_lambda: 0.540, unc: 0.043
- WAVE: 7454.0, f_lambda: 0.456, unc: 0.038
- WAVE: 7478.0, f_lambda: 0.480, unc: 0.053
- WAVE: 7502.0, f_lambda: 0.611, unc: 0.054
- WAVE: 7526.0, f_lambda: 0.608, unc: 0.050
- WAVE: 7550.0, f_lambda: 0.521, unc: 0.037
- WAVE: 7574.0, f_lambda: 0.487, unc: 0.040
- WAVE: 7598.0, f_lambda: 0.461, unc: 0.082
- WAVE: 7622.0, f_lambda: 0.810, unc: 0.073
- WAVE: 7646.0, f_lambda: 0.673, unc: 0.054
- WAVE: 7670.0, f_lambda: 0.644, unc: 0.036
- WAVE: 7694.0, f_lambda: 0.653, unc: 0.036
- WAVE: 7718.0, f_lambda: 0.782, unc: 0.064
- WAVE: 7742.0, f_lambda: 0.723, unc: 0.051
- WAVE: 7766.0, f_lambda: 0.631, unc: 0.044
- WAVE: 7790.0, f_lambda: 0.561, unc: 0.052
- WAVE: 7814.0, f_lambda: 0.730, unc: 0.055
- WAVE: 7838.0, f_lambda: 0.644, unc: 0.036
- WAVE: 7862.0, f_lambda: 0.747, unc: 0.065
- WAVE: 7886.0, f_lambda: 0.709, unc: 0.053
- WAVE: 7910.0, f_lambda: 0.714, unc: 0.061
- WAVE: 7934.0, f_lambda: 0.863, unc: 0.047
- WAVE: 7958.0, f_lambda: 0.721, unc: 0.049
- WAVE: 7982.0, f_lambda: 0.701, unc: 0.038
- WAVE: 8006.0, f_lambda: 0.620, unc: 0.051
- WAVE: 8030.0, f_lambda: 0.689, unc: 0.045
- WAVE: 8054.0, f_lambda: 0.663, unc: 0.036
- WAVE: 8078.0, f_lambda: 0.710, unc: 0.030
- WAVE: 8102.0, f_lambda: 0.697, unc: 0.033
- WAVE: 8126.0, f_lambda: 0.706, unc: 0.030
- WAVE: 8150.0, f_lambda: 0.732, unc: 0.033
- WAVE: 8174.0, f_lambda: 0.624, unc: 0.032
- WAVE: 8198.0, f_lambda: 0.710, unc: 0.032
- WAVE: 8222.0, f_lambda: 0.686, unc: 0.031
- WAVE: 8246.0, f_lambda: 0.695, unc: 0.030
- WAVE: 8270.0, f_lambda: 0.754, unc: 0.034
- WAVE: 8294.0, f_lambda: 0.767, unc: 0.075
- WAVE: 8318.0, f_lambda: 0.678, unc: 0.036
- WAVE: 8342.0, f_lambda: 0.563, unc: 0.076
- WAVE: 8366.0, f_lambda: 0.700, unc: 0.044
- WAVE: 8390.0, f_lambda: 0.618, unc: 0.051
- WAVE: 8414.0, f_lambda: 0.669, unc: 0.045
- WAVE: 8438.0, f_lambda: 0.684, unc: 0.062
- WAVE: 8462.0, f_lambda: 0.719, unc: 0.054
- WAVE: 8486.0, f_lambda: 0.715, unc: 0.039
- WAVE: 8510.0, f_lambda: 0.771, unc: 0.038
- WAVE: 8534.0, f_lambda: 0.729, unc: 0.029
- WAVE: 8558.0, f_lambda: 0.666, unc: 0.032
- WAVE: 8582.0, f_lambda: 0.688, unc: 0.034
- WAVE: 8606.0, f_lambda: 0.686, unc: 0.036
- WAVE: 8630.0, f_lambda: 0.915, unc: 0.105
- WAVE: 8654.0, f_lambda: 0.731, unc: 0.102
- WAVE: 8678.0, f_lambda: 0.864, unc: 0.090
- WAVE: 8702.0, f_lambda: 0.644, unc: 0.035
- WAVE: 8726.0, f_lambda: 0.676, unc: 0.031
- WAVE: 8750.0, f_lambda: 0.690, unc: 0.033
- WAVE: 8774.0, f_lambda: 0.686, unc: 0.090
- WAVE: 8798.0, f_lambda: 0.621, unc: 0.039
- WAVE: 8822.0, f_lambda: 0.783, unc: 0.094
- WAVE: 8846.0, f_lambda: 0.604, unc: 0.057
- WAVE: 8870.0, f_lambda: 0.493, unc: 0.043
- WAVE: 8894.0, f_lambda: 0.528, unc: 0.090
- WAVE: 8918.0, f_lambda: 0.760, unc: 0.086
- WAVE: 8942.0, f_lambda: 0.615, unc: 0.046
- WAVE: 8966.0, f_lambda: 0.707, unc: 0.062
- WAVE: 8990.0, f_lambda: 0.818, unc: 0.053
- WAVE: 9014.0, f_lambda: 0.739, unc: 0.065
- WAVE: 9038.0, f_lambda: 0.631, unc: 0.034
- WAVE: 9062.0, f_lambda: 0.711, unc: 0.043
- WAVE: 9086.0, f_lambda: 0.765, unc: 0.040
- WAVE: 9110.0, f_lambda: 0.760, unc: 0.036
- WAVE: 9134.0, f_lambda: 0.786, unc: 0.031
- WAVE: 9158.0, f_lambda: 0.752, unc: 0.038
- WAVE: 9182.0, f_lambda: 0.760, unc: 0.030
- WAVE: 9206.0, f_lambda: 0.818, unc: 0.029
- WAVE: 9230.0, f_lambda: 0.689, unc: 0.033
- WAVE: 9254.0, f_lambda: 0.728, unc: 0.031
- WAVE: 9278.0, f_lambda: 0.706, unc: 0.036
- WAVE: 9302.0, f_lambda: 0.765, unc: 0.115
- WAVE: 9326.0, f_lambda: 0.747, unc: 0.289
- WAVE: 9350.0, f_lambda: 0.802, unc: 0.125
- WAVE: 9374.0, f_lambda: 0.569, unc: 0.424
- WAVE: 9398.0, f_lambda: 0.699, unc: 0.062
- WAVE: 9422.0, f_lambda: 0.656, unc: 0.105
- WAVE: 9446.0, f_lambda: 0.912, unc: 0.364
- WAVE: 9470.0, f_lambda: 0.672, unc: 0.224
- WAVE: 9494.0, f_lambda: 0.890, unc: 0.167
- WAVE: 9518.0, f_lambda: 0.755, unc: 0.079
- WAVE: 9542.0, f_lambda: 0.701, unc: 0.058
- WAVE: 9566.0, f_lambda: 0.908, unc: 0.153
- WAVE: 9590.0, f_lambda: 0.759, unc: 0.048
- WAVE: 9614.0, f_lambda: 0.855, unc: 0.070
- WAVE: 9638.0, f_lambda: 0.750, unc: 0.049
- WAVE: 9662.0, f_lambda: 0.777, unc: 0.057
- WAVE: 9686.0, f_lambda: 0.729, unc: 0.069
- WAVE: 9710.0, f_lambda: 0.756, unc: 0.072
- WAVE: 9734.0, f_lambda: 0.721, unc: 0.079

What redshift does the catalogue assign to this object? 0.72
